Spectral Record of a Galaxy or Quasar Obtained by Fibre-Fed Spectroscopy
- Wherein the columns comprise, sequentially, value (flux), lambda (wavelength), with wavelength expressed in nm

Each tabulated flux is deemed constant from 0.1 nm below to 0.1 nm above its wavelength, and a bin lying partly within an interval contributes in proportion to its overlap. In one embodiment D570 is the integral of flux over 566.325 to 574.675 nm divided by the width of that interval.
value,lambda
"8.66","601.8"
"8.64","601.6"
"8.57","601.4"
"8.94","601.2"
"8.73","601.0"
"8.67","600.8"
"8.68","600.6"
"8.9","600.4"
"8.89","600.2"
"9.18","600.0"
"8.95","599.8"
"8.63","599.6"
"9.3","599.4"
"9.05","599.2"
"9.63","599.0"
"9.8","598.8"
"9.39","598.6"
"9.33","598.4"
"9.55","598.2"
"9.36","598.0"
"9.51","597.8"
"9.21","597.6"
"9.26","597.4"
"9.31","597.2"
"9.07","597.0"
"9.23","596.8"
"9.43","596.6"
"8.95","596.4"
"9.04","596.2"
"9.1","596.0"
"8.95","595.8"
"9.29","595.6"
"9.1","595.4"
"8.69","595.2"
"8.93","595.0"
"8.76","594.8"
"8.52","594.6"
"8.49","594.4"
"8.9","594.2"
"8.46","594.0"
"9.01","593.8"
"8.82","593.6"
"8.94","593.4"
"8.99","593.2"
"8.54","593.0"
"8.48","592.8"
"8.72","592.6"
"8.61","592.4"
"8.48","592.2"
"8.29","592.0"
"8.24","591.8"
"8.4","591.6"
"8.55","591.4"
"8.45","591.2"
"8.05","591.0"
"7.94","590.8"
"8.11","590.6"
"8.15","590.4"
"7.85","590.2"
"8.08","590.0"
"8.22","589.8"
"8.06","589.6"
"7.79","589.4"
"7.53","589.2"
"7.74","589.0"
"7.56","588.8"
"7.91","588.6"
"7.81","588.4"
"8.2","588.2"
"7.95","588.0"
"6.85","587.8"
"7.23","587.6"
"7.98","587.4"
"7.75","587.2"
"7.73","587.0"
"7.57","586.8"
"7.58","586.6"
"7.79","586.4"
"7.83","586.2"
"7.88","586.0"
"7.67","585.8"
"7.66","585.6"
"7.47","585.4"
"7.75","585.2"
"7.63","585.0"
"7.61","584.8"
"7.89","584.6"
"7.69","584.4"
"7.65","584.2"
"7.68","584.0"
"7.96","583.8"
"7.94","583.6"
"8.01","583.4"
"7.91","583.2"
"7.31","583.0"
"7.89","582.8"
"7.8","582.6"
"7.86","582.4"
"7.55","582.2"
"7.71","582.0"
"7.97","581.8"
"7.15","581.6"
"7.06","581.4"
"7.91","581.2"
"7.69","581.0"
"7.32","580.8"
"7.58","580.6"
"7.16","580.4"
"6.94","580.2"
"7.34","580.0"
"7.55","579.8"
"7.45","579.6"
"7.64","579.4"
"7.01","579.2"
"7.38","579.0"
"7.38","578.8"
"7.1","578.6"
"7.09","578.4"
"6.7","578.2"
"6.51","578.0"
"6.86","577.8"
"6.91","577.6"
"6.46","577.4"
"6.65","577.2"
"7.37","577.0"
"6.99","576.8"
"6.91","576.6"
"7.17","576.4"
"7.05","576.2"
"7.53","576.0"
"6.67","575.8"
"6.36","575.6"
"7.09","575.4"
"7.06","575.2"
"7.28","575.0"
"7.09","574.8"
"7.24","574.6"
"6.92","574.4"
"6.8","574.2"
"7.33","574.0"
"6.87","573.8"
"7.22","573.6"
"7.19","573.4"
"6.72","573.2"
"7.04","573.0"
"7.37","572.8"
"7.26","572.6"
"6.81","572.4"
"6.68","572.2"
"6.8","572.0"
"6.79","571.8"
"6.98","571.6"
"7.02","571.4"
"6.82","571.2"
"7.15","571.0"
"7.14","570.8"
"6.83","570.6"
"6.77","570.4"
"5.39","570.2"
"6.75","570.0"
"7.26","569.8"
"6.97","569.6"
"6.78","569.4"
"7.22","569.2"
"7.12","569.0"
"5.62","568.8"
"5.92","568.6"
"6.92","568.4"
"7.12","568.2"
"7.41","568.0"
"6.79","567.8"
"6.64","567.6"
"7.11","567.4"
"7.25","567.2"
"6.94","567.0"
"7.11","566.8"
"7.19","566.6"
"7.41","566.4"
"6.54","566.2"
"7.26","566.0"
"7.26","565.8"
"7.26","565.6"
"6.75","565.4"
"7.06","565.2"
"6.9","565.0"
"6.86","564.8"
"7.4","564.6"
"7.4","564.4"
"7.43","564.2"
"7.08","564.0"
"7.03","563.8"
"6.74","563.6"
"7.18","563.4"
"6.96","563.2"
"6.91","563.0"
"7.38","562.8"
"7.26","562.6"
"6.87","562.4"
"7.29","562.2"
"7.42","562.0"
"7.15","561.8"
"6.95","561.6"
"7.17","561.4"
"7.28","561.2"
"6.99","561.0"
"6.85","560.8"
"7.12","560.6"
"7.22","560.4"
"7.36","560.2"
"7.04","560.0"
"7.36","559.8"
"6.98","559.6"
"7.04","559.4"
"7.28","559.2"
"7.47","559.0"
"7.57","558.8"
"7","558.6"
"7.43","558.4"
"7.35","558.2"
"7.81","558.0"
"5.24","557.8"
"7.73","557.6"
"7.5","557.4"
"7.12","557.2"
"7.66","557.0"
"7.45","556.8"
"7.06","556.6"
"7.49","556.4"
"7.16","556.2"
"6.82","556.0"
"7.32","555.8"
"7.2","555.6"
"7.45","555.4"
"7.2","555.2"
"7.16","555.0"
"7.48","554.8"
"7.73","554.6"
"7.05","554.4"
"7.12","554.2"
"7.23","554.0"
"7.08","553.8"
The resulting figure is 6.92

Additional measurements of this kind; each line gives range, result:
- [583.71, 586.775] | 7.71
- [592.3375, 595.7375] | 8.78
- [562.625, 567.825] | 7.08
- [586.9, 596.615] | 8.35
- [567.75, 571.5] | 6.79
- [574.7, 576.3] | 7.02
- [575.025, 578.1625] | 6.91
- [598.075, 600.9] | 9.14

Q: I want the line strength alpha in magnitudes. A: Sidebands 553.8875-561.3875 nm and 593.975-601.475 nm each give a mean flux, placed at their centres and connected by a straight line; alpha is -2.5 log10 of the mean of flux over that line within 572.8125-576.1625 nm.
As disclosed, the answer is 0.14 mag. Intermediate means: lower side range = 7.22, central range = 7.04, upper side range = 9.05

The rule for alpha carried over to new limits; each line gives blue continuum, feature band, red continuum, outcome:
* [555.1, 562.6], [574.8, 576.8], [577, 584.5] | 0.051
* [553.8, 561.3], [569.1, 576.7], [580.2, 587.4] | 0.079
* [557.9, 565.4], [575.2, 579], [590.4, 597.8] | 0.143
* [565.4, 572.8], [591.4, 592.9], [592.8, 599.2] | 0.037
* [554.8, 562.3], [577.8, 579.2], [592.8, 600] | 0.168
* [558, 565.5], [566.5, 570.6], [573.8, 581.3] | 0.051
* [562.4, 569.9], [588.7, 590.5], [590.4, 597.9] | 0.079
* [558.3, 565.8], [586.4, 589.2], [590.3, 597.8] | 0.102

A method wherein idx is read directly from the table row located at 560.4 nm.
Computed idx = 7.22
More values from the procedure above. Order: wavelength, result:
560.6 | 7.12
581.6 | 7.15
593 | 8.54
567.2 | 7.25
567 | 6.94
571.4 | 7.02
